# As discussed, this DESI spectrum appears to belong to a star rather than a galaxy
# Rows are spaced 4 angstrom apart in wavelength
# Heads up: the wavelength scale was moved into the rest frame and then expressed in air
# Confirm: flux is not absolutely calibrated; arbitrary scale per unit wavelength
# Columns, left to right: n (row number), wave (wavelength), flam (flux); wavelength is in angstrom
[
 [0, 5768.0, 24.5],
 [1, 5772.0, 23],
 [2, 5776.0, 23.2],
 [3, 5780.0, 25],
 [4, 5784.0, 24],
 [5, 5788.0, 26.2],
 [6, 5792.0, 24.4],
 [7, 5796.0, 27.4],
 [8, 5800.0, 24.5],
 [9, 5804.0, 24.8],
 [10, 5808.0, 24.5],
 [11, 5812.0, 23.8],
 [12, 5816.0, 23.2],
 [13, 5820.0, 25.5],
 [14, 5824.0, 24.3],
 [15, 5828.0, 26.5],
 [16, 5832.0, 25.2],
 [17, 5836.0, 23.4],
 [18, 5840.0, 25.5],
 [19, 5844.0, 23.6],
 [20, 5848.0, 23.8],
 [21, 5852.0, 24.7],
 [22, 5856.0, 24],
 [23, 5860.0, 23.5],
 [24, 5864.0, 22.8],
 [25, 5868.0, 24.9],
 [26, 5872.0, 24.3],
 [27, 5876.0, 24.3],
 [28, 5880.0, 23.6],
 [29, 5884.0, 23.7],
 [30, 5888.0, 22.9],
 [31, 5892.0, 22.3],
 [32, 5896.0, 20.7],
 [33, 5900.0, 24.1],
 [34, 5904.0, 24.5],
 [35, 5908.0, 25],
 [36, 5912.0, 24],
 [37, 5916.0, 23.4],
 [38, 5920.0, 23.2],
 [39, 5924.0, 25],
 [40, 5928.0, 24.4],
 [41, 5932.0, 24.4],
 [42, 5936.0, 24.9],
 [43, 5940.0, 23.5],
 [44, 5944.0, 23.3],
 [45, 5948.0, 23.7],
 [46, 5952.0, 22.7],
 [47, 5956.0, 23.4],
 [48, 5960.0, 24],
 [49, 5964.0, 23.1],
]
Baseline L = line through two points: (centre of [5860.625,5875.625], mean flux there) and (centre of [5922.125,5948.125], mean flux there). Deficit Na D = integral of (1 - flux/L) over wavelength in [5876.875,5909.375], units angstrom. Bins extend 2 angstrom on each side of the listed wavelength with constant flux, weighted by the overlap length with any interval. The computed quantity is 1.0 angstrom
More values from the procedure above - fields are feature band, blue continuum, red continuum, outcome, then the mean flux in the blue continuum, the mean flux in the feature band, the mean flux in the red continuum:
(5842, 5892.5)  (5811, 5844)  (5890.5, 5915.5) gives 0.52 angstrom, 24.6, 23.8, 23.5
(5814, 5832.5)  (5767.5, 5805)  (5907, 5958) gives -0.32 angstrom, 24.7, 24.9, 23.9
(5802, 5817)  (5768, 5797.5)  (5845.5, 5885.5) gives 0.19 angstrom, 24.7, 24.1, 24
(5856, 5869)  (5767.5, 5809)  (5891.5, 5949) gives 0.27 angstrom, 24.7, 23.7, 23.8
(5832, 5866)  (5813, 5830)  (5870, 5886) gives 0.58 angstrom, 24.8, 24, 24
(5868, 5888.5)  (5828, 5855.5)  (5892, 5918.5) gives 0.00 angstrom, 24.5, 23.9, 23.5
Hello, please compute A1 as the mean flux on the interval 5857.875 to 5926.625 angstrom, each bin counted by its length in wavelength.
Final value 23.7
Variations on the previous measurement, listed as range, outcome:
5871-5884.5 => 24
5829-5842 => 24.8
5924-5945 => 24.2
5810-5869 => 24.3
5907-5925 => 24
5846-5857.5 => 24.2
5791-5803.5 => 25.4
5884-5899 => 22.3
